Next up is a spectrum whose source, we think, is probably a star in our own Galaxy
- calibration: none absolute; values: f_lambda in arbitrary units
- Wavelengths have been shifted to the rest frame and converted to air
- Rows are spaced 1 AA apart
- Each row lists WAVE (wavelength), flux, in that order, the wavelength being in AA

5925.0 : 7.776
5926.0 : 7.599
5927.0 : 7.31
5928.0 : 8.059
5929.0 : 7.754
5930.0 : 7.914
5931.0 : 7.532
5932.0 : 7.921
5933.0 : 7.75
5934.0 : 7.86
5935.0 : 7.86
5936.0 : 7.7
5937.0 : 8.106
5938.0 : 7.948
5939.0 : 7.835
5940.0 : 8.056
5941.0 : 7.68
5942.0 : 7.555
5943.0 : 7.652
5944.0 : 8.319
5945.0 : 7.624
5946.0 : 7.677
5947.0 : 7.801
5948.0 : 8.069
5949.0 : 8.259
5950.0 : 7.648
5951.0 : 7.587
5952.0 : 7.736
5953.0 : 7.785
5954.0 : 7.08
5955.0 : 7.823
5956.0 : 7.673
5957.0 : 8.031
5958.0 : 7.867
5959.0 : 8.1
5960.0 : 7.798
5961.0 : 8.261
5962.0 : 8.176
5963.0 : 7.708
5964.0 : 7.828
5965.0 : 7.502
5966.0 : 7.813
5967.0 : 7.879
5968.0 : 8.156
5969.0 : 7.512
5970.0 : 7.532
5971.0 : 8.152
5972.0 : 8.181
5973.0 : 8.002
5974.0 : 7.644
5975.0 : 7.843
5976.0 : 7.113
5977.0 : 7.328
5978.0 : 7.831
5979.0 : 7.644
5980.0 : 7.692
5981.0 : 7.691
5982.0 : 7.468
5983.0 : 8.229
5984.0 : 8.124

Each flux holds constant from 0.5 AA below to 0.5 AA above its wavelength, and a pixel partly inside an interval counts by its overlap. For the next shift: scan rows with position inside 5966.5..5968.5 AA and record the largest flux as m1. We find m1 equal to 8.156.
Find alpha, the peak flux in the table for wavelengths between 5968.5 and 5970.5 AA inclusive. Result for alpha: 7.532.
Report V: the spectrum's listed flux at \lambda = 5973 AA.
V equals 8.002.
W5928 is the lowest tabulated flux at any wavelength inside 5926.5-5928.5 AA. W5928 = 7.31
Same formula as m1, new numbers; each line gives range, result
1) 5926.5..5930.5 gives 8.059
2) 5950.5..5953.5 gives 7.785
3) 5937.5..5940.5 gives 8.056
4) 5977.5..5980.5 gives 7.831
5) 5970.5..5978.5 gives 8.181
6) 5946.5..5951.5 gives 8.259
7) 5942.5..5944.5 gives 8.319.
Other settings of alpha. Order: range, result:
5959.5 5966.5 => 8.261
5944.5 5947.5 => 7.801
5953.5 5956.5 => 7.823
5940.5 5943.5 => 7.68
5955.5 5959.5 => 8.1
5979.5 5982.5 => 7.692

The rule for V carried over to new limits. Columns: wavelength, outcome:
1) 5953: 7.785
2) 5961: 8.261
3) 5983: 8.229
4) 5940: 8.056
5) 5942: 7.555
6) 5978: 7.831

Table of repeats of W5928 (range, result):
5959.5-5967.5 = 7.502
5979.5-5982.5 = 7.468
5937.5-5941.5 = 7.68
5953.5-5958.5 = 7.08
